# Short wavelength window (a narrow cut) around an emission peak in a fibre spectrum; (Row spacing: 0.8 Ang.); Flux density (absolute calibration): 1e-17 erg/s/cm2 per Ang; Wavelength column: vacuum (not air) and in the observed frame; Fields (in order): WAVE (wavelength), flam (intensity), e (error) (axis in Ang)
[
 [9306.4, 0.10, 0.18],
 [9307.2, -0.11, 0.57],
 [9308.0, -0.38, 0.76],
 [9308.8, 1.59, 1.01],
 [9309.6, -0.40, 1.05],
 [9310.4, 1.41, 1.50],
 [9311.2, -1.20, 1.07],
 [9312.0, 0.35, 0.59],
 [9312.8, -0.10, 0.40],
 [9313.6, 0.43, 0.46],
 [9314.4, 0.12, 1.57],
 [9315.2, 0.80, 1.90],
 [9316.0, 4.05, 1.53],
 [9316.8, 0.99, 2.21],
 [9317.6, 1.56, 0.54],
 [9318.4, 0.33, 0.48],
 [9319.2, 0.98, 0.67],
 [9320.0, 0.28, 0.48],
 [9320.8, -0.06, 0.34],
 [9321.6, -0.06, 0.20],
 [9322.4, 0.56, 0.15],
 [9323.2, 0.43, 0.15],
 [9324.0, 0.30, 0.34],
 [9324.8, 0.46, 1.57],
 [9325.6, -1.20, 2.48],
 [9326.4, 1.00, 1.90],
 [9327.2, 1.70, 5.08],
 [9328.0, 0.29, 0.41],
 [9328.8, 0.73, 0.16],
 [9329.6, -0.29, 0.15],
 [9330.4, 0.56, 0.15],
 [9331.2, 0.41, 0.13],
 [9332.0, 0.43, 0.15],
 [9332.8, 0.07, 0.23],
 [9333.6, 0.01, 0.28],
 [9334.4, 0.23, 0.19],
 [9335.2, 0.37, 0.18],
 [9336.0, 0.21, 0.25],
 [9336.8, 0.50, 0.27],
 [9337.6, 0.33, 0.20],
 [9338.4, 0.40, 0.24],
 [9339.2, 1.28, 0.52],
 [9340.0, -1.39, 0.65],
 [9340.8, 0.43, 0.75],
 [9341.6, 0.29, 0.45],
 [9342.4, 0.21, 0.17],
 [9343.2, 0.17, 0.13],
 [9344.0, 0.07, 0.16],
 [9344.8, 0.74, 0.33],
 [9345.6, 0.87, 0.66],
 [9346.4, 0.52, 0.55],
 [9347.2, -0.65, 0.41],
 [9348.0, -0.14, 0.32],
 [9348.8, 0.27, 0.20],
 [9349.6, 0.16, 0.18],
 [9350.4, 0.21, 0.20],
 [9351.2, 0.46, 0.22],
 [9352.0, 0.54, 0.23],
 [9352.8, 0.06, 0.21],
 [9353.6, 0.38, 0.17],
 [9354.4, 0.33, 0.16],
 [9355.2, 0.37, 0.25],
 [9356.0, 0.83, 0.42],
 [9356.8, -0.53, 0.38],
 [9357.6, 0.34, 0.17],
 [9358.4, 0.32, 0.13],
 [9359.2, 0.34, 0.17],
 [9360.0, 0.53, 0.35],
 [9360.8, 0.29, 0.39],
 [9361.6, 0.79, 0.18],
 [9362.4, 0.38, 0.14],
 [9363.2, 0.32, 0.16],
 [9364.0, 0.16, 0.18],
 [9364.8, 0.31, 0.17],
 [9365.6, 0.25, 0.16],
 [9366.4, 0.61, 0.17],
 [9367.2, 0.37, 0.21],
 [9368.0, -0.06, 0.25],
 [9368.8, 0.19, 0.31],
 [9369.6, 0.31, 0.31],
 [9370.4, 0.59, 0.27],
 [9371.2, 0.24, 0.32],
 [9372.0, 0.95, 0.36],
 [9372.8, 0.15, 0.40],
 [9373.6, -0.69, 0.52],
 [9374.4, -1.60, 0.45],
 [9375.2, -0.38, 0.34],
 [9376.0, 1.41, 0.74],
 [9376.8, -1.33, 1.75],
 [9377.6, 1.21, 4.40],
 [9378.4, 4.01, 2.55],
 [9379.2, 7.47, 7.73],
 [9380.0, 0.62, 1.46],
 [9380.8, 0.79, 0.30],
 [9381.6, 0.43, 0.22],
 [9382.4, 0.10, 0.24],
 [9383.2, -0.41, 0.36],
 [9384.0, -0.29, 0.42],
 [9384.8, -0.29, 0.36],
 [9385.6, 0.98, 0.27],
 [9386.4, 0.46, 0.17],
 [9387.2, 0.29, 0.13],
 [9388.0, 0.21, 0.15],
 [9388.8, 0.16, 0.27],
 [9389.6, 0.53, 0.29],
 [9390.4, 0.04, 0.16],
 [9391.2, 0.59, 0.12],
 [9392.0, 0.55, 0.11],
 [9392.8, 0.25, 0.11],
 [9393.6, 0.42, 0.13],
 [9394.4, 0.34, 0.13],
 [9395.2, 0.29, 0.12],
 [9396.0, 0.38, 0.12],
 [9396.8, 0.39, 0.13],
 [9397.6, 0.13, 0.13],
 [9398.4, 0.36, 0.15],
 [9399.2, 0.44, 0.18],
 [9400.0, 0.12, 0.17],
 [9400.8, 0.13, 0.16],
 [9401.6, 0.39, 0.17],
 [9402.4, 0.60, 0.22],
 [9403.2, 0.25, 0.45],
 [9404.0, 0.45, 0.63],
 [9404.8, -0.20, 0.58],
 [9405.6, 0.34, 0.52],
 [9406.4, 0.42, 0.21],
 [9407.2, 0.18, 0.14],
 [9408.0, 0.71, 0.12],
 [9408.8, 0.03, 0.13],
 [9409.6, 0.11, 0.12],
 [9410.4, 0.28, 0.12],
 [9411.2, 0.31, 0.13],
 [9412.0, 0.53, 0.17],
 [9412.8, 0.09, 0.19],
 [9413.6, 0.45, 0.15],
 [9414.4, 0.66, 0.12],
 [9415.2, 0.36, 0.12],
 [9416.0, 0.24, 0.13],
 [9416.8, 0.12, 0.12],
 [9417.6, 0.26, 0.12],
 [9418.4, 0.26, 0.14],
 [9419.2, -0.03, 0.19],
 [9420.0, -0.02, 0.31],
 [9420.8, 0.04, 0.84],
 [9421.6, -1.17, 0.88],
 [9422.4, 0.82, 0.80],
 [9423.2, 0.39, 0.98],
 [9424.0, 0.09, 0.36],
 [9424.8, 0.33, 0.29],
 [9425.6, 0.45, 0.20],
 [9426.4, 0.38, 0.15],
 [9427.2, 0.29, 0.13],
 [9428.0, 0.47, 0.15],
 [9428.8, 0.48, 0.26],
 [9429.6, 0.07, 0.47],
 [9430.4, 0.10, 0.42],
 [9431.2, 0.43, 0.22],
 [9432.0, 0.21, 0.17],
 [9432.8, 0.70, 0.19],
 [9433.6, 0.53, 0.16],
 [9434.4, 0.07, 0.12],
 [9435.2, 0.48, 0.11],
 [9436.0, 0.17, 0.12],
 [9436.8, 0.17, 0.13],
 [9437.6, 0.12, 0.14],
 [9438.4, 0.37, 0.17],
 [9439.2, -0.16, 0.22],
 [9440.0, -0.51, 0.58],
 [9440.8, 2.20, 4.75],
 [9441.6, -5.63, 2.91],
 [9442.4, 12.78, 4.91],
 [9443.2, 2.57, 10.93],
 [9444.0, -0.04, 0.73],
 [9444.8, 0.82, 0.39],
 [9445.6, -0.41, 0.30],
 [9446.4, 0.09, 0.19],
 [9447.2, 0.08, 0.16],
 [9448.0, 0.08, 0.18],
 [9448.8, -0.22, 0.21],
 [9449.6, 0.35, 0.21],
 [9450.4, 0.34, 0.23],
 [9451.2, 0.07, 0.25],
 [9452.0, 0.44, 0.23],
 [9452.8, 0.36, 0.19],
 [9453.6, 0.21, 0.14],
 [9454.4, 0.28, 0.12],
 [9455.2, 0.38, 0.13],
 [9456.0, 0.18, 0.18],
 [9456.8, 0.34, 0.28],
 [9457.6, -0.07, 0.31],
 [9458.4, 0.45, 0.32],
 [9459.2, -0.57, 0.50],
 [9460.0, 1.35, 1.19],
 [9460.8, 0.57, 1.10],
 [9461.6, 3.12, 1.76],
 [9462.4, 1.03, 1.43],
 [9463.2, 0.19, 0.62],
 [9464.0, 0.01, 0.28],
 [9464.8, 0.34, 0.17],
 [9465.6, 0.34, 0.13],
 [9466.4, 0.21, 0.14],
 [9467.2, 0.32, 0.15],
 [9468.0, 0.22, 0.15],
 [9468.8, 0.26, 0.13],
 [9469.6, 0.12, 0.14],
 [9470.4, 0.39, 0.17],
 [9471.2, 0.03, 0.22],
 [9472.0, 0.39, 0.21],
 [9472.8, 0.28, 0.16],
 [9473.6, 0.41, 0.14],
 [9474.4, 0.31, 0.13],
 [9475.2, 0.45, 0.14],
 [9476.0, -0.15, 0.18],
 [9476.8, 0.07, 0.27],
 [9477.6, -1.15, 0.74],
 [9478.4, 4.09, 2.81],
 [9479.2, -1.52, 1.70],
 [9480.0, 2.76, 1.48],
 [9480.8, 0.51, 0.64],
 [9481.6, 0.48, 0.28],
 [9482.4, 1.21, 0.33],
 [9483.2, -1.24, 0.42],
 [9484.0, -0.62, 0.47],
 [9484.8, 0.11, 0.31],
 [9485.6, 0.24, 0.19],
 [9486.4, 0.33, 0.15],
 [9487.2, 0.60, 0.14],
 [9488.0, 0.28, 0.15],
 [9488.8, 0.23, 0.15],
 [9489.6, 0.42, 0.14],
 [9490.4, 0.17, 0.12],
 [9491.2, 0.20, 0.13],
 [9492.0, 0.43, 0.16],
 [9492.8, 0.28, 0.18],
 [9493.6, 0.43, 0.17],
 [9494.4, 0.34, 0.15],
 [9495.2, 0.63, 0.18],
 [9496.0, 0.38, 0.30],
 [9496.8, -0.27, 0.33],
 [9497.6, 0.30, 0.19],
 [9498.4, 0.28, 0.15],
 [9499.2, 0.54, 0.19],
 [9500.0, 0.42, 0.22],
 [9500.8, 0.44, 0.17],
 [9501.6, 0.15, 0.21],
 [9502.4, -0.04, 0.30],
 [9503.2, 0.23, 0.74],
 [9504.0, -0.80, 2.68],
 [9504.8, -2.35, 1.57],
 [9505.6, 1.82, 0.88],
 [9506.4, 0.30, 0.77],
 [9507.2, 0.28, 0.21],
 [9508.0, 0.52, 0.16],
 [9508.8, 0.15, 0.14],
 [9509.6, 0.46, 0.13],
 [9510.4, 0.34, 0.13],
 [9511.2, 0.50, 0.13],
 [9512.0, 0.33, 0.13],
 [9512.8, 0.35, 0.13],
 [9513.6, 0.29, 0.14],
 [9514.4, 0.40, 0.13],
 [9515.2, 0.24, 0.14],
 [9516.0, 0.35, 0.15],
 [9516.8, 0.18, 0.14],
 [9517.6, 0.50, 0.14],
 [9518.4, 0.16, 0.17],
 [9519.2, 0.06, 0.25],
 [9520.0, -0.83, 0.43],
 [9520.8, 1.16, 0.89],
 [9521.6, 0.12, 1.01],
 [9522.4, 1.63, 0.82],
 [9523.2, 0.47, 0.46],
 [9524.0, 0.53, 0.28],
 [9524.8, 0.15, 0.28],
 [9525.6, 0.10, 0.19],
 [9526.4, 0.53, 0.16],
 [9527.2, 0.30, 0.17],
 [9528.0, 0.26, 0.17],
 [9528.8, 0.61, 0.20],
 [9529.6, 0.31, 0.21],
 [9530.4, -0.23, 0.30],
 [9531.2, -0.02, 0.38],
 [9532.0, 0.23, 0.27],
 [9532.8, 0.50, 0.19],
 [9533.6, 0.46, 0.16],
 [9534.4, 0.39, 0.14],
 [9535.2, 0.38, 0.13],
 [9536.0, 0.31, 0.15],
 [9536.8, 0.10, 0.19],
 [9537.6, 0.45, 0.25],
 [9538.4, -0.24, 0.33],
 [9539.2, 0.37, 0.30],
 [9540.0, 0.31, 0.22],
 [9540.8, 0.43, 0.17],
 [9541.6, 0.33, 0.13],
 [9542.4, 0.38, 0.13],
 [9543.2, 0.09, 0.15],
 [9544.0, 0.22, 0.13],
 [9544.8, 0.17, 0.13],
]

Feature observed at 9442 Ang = H-beta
